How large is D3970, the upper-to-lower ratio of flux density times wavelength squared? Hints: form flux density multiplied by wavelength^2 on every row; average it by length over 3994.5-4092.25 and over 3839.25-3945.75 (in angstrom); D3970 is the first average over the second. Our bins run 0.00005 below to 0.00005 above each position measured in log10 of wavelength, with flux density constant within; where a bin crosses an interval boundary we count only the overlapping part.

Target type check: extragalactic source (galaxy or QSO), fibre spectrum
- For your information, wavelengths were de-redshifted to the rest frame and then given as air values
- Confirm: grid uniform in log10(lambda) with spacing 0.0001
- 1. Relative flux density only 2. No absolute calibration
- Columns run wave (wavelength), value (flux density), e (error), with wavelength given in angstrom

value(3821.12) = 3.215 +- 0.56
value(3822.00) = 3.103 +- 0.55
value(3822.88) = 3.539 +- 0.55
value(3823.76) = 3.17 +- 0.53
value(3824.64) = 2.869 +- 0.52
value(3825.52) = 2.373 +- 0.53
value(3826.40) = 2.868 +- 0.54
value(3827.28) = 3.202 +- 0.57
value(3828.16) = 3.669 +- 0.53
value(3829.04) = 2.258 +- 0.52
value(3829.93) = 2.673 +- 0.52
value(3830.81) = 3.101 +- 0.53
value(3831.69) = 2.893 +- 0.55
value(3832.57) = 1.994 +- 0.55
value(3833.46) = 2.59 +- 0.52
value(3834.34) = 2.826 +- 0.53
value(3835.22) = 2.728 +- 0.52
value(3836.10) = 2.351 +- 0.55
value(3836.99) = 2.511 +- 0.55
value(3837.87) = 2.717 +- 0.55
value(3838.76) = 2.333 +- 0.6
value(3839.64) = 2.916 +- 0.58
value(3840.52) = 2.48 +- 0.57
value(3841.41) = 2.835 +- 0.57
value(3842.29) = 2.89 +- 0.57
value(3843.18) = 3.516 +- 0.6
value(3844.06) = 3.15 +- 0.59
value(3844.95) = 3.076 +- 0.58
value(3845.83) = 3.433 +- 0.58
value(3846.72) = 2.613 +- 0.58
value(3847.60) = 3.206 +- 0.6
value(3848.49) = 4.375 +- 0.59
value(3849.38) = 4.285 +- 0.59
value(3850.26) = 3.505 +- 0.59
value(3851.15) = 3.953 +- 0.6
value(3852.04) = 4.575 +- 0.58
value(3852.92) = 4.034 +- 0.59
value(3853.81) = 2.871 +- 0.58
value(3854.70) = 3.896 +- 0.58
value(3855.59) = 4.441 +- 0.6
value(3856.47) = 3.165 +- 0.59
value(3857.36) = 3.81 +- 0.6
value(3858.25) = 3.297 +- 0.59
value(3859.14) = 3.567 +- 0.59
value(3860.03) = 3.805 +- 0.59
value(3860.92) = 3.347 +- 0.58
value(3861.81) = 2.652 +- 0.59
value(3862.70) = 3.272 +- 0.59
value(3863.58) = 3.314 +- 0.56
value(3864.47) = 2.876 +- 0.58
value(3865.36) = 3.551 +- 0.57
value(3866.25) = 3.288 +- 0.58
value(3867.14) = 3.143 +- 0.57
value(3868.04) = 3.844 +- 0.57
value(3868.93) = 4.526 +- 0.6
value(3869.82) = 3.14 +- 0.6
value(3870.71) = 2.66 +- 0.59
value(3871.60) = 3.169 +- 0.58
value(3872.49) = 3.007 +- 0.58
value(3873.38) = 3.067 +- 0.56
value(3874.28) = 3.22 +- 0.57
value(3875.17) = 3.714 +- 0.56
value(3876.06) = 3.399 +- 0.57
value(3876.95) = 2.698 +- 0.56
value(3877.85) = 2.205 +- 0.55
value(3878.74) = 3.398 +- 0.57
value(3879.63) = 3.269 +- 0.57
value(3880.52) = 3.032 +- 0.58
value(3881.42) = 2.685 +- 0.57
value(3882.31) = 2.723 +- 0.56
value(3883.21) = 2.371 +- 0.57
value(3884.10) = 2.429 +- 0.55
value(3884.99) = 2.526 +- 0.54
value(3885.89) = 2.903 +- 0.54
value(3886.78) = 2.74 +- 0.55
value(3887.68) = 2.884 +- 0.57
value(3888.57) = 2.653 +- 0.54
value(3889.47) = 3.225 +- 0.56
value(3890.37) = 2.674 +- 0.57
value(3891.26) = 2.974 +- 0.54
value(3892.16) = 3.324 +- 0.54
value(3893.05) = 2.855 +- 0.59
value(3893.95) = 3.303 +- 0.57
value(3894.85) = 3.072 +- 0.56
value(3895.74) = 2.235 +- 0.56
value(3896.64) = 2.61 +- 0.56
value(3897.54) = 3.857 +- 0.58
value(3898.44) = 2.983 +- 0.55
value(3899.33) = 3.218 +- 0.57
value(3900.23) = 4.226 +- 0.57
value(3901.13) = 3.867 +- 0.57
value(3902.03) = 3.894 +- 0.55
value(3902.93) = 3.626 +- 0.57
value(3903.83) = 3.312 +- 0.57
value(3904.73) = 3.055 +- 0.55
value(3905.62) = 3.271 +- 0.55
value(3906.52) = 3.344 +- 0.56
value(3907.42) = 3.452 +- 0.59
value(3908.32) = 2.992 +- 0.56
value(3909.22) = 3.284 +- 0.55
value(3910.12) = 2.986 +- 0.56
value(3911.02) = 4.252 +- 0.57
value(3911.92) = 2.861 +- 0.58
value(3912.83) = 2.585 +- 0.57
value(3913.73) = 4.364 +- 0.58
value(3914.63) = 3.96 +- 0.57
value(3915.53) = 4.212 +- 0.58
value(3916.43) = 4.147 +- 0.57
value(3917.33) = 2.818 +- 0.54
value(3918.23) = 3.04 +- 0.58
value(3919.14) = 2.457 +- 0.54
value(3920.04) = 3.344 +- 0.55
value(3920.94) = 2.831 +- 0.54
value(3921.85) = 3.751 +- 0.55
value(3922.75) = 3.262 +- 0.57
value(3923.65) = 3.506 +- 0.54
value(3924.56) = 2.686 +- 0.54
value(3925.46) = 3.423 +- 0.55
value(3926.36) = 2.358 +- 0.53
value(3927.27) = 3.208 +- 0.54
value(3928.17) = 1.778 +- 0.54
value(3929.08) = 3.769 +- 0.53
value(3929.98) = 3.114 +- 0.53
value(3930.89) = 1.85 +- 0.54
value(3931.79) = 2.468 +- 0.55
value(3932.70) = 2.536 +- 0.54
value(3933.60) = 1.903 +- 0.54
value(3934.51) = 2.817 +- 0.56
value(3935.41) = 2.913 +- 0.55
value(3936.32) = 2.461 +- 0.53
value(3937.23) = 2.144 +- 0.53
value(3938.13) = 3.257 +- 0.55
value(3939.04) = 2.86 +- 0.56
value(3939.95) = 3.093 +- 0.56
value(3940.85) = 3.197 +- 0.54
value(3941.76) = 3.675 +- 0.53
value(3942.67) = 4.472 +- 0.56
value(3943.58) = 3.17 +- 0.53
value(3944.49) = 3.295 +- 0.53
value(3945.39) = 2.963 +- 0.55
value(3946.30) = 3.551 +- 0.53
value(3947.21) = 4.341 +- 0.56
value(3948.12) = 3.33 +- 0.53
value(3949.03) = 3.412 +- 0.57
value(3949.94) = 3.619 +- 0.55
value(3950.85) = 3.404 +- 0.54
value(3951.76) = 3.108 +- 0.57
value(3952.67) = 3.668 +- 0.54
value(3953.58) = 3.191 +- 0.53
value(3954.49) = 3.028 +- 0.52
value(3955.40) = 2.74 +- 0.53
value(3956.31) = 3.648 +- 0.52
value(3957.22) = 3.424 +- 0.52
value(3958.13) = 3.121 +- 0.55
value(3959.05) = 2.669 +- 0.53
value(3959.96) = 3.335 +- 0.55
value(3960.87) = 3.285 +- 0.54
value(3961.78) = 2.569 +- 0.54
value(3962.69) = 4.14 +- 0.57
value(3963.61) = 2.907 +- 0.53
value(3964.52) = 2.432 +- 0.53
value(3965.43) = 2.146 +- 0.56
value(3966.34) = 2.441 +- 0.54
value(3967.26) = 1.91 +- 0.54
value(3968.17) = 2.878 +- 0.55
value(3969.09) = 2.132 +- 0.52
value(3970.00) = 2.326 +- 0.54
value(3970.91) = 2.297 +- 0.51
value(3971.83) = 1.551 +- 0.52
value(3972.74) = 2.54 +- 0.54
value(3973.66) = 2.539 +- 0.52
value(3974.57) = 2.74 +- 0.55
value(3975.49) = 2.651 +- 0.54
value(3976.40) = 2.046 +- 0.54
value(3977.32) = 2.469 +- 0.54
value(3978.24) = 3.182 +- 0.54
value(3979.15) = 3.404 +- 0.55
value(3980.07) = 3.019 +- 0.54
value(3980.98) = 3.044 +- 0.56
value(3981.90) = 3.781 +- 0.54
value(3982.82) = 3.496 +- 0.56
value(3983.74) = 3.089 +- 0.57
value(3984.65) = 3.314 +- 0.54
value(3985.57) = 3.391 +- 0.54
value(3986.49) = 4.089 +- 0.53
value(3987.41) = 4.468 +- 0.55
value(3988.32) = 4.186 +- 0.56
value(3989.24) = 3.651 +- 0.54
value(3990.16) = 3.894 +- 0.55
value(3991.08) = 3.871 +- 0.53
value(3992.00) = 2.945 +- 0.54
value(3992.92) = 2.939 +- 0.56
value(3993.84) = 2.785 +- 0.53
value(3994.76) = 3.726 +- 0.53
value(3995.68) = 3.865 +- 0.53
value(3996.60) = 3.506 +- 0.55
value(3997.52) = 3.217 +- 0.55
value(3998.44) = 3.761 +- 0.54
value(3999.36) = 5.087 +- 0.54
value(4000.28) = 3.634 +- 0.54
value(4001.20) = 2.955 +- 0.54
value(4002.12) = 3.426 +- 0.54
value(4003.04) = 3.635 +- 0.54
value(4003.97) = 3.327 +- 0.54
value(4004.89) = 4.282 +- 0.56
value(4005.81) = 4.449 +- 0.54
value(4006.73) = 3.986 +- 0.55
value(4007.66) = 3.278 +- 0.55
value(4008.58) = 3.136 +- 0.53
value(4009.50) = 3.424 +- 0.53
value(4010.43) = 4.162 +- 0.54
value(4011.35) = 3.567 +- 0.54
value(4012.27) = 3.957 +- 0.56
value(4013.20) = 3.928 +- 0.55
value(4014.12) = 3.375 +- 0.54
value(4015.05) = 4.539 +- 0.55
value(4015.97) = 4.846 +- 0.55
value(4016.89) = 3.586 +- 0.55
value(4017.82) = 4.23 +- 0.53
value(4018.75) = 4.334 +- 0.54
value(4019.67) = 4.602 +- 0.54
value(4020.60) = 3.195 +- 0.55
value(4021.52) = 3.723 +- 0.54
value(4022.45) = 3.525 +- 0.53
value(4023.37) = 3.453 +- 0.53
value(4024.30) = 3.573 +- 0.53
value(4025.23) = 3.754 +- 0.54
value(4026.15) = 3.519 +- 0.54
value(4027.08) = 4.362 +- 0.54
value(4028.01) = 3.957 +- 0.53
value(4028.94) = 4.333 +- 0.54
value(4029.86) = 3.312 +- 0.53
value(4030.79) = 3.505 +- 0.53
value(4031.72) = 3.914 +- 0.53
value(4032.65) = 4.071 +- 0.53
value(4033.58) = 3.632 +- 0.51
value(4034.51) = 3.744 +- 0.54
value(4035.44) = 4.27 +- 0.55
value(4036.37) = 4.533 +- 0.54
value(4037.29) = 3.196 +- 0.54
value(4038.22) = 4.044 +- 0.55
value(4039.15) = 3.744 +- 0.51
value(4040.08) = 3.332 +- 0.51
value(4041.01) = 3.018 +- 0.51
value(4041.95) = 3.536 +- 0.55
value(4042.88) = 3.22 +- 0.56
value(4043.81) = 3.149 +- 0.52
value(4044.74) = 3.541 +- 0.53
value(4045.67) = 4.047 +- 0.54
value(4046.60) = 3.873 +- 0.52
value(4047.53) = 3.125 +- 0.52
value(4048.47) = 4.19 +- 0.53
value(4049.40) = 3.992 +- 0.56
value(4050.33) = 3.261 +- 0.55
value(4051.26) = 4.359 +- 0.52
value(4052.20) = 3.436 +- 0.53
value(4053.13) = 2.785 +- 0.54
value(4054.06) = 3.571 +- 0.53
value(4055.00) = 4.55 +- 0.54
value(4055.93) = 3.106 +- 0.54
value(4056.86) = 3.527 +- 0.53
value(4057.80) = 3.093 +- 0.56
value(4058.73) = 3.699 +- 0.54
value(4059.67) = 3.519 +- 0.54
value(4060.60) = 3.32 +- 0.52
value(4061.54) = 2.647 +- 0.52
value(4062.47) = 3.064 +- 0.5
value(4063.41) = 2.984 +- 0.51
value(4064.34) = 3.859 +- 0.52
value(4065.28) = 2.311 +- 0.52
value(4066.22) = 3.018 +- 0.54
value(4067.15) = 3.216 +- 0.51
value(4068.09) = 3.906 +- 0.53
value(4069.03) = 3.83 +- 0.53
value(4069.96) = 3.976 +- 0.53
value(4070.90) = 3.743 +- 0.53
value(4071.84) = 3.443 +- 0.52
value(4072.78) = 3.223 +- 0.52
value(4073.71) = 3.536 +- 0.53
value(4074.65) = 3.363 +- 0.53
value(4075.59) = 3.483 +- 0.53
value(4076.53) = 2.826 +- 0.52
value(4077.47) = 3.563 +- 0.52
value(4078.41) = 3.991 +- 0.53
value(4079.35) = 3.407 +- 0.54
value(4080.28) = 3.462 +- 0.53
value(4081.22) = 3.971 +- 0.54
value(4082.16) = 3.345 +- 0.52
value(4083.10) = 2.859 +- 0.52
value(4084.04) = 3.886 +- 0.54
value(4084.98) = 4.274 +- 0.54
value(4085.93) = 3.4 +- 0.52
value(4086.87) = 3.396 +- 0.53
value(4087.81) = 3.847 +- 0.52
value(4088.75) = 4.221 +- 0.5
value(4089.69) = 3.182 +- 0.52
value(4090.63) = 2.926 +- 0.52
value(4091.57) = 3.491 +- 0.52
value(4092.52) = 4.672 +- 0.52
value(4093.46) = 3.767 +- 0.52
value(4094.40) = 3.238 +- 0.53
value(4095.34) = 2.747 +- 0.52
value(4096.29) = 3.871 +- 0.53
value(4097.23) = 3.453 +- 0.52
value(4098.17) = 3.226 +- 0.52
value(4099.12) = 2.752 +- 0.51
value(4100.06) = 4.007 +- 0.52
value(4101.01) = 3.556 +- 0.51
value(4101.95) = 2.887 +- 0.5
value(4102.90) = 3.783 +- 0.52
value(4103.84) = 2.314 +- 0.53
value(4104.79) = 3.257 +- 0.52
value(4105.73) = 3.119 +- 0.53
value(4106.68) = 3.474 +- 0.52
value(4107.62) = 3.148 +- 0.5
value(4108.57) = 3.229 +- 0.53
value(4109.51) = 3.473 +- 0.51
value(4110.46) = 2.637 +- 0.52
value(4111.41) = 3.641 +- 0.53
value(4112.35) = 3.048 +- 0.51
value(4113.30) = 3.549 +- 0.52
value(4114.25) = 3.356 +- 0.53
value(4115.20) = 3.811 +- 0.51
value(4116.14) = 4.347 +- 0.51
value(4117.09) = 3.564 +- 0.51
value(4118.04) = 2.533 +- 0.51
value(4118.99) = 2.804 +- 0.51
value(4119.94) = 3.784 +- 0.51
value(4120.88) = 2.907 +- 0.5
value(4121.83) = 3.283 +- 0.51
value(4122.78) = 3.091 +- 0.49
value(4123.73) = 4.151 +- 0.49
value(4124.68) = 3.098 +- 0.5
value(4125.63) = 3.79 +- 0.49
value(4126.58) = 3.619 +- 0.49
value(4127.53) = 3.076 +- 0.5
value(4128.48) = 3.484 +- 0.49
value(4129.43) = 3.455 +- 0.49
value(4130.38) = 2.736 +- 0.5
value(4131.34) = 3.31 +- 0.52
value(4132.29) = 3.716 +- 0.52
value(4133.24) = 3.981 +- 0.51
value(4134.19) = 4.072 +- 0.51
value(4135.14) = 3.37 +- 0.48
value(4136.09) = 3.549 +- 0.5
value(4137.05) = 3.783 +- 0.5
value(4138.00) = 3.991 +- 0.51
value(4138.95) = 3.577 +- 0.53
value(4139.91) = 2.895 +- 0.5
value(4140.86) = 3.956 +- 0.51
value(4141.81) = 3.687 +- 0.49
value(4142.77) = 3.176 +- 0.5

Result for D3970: 1.23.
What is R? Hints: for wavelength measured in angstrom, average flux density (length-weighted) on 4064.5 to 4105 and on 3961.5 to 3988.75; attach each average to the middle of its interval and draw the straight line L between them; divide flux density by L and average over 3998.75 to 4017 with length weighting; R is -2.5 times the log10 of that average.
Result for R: -0.24 mag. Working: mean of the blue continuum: 2.91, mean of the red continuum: 3.46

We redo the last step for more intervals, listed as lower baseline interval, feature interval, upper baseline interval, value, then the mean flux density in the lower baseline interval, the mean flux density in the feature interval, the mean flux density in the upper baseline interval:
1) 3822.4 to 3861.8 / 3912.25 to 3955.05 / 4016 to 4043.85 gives 0.10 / 3.17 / 3.15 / 3.77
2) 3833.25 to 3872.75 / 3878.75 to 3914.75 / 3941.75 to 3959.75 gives 0.06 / 3.29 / 3.14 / 3.38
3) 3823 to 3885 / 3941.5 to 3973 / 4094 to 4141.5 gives 0.07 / 3.14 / 3.05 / 3.39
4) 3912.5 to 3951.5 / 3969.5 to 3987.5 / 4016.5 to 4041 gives 0.18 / 3.15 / 2.94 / 3.81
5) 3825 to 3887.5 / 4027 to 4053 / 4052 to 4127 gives -0.11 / 3.13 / 3.72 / 3.42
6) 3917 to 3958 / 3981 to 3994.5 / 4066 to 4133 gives -0.11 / 3.09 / 3.55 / 3.43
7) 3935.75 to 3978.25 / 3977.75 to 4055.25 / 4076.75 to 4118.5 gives -0.17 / 2.96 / 3.7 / 3.44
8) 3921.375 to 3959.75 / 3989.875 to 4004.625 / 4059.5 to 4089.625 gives -0.09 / 3.1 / 3.54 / 3.46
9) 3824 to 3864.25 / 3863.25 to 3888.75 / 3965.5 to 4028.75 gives 0.06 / 3.16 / 3.05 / 3.44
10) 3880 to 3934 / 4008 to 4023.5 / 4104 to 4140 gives -0.19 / 3.09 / 3.86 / 3.41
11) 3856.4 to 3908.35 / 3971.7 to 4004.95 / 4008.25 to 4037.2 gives 0.11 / 3.17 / 3.35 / 3.87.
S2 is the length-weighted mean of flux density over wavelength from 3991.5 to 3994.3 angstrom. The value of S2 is 2.9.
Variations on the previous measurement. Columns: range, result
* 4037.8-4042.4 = 3.52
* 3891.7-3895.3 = 3.14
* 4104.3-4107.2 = 3.28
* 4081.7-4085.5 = 3.58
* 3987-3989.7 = 4.1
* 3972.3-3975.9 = 2.61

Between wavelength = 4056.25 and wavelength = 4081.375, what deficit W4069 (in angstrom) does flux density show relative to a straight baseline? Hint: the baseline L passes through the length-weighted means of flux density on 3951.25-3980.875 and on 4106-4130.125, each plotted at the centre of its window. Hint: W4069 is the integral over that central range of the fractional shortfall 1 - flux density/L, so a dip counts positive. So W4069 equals -1.7 angstrom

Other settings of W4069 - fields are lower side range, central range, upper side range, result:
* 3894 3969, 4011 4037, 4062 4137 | -4.7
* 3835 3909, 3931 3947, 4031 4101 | 1.6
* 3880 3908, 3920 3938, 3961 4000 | 1.7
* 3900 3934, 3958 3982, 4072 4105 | 4.2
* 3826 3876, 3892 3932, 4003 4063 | 1.9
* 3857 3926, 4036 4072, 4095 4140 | -1.8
